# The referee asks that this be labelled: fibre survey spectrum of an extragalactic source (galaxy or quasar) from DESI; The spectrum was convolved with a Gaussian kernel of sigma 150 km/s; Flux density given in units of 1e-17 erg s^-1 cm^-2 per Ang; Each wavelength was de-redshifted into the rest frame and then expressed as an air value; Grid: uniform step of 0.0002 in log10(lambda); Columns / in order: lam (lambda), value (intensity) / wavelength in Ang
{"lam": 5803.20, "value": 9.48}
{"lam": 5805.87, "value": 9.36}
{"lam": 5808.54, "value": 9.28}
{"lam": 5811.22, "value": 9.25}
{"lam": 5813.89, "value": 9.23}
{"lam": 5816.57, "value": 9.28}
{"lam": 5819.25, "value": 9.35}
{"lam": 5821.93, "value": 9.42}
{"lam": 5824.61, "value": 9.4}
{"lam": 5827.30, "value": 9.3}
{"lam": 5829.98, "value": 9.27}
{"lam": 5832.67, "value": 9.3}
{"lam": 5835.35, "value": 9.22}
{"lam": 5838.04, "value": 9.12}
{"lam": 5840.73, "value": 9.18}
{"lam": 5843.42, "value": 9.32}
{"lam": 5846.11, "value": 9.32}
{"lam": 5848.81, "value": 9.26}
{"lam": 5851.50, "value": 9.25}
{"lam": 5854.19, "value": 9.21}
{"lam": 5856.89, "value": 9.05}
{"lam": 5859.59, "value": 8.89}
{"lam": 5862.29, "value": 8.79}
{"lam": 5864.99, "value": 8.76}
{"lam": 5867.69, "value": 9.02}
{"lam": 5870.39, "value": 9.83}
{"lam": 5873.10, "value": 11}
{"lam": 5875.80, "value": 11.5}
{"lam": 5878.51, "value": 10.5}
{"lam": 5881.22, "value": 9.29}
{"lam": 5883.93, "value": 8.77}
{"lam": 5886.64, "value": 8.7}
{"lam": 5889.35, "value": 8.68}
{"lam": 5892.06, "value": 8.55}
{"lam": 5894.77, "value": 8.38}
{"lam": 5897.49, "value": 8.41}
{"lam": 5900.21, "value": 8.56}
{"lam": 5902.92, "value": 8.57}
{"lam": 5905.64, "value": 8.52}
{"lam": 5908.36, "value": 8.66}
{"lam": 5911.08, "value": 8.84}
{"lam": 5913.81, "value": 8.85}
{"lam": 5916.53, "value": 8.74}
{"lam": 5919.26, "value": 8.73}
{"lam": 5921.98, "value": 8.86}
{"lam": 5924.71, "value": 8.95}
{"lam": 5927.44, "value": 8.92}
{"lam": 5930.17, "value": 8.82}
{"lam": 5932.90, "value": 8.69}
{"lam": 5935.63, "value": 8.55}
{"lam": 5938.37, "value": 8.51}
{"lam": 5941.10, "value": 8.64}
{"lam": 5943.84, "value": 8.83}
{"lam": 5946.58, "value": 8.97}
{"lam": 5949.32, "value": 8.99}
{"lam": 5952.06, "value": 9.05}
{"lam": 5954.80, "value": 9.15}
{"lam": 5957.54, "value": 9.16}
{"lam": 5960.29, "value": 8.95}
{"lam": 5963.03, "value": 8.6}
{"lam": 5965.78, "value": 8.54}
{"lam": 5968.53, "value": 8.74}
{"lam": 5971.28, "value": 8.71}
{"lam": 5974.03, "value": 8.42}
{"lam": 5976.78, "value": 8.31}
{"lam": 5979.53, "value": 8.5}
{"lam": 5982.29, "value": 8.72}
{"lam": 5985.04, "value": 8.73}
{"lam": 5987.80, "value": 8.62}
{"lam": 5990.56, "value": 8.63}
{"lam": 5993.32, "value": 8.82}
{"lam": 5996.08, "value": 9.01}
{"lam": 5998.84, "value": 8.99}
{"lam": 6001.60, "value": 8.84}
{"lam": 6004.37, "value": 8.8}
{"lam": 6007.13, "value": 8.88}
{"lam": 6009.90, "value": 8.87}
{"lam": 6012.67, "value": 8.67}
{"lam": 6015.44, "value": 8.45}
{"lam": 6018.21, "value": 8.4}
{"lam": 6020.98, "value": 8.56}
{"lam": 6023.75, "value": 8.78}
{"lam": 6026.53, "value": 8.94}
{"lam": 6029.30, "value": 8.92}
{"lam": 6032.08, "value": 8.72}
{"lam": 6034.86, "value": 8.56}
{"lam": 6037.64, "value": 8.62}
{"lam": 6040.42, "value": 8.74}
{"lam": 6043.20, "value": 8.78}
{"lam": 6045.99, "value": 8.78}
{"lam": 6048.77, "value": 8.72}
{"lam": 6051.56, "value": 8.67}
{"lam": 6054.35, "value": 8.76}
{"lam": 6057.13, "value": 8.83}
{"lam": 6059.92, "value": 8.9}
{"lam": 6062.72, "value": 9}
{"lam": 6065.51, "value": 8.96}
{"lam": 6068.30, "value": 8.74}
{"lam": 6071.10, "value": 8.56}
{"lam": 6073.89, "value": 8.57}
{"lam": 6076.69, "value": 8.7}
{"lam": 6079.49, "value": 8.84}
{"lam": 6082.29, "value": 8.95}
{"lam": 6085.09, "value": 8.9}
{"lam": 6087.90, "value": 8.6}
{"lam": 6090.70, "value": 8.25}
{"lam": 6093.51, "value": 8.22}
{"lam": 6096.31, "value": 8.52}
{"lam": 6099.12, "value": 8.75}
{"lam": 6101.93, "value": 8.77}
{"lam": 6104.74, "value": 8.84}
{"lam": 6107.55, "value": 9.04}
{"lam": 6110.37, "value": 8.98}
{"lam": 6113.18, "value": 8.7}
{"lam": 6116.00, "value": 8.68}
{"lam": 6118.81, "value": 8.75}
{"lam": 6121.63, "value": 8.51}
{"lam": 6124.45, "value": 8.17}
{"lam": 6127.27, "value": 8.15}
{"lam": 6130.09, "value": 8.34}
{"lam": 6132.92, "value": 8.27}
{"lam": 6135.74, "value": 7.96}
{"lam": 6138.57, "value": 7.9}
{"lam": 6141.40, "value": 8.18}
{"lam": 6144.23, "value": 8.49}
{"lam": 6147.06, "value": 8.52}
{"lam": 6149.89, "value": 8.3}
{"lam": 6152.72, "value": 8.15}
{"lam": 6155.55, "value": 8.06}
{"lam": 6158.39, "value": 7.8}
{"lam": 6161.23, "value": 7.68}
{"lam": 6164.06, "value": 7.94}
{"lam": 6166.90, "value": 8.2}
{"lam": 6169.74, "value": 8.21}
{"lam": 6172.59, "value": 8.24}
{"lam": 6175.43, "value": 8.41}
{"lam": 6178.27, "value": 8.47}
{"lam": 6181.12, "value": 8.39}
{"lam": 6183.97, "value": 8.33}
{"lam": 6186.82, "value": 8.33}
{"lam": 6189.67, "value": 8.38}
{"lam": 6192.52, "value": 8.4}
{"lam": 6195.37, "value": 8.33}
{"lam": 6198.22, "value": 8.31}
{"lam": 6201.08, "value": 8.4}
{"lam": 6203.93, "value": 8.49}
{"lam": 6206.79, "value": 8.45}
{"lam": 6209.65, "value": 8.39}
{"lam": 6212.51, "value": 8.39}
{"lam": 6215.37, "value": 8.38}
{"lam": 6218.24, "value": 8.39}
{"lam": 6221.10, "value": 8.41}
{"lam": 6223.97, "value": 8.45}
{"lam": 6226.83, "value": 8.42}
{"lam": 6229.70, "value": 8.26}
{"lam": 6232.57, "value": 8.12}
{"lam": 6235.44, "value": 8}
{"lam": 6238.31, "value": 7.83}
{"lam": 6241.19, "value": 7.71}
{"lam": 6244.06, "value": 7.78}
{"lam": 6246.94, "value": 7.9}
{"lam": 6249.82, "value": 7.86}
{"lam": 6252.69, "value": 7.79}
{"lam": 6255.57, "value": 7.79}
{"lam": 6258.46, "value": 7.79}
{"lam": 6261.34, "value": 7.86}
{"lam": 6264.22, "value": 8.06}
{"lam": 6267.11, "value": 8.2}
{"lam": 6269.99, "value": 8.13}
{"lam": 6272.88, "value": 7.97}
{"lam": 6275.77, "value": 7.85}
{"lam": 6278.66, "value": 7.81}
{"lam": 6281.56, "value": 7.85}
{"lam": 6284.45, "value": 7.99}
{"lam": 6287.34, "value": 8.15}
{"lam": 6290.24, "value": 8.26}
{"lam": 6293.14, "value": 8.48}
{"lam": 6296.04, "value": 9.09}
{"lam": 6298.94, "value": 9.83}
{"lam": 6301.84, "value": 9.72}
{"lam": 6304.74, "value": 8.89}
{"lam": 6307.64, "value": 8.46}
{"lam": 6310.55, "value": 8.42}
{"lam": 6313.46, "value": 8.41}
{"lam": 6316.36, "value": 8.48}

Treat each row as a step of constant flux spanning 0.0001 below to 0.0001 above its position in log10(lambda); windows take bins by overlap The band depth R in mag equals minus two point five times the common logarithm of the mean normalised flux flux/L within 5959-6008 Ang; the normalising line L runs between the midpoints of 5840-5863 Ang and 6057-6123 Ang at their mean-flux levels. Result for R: 0.025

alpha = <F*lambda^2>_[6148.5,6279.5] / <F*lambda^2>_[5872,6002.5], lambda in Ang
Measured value 1.0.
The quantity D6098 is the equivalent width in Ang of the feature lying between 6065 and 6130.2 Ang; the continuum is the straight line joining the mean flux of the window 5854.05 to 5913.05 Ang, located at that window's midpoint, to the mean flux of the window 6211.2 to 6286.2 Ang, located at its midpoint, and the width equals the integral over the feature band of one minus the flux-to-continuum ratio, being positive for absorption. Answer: -1.3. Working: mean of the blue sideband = 9.11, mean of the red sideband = 8.04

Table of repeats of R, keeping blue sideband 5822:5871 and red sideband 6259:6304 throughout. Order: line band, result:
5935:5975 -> 0.02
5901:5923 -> 0.04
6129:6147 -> 0.05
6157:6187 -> 0.05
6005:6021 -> 0.03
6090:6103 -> 0.02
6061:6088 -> 0.00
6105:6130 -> 0.01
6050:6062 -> 0.00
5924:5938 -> 0.03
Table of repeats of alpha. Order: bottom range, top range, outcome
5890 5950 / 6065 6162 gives 1.04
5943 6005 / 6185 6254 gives 1.01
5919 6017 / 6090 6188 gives 1.01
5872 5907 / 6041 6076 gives 1.01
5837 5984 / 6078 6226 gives 1.02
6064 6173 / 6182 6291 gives 1.00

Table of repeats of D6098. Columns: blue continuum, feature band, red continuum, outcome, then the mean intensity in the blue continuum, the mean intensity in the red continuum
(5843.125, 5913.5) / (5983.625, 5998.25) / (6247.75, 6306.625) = 0.19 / 9.13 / 8.27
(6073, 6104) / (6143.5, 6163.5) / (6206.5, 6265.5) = 0.67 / 8.65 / 8.09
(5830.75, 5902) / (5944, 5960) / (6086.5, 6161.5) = -0.16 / 9.22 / 8.4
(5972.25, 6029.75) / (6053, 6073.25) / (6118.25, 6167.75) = -0.81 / 8.71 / 8.18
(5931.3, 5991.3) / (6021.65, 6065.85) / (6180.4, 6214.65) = -0.91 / 8.73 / 8.38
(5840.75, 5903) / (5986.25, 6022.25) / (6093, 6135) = 0.54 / 9.21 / 8.58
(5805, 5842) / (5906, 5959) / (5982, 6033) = 0.82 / 9.28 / 8.76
